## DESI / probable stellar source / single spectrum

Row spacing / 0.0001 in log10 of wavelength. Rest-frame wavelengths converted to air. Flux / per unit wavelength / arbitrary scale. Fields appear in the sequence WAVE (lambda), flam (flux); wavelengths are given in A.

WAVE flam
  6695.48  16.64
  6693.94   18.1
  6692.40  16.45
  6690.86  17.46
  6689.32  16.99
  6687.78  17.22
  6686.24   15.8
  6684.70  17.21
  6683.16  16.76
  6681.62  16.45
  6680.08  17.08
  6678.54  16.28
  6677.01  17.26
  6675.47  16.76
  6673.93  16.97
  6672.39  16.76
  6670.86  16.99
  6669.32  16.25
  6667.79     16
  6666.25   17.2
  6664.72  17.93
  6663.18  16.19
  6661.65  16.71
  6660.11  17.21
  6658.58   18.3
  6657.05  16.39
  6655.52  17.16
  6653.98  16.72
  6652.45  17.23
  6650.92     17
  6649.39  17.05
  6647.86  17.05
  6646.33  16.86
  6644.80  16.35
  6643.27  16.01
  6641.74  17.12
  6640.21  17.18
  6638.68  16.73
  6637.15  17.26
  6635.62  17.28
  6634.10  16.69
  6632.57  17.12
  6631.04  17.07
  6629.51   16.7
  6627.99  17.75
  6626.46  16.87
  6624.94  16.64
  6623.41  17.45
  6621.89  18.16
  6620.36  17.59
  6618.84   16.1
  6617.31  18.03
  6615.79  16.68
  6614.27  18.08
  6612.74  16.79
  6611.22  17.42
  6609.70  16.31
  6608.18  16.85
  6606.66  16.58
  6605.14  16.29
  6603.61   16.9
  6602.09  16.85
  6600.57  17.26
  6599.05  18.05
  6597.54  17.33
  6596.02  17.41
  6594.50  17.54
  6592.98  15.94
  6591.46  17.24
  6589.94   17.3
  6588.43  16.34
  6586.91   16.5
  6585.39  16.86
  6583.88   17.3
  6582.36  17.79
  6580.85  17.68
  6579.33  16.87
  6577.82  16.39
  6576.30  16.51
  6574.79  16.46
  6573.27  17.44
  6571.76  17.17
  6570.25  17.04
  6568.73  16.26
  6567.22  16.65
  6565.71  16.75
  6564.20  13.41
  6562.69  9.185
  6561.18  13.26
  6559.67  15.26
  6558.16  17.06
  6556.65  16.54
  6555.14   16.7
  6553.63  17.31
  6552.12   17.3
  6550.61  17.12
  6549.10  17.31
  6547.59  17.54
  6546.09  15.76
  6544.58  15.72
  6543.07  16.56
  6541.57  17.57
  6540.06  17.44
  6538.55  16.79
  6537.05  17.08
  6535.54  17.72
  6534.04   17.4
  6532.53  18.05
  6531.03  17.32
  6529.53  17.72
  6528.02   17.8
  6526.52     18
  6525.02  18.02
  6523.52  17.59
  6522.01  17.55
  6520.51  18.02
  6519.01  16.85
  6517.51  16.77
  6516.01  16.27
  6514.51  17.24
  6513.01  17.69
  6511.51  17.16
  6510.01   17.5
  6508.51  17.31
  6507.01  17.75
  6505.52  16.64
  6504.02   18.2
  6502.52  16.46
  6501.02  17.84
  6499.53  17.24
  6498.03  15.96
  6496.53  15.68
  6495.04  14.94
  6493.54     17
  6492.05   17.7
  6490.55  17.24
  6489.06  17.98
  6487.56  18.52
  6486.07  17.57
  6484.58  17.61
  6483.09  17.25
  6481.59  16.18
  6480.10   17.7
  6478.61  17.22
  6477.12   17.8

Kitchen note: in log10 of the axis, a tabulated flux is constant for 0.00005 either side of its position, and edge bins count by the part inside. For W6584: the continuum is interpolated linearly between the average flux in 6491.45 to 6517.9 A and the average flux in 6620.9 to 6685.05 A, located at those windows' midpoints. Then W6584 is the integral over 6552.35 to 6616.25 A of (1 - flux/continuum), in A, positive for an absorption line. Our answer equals 1.5 A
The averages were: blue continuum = 17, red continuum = 17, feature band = 16.6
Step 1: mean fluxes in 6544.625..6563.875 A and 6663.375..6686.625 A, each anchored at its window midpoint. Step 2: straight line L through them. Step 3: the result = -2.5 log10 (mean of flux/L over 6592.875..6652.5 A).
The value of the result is -0.05 mag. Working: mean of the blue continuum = 15.8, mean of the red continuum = 16.8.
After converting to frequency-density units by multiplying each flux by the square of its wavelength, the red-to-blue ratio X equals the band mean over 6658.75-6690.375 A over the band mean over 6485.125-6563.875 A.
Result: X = 1.04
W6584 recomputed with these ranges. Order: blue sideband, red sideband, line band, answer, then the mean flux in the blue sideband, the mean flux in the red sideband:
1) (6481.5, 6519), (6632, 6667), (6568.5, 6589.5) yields 0.2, 17.1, 17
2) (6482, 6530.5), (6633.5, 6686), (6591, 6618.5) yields -0.1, 17.3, 16.9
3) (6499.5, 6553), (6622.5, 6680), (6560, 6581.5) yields 1.7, 17.3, 16.9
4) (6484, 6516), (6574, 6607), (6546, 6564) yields 1.3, 17.2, 17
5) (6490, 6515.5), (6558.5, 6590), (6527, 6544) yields -0.8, 17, 16.1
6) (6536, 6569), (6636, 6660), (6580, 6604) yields -1.0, 16.1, 17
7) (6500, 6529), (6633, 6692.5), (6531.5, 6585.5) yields 2.2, 17.4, 16.9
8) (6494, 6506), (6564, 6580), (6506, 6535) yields -1.5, 16.6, 16.6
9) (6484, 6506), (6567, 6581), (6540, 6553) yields 0.0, 17.1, 16.8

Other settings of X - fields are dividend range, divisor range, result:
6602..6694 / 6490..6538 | 1.02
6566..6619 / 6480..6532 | 1.01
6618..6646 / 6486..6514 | 1.03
